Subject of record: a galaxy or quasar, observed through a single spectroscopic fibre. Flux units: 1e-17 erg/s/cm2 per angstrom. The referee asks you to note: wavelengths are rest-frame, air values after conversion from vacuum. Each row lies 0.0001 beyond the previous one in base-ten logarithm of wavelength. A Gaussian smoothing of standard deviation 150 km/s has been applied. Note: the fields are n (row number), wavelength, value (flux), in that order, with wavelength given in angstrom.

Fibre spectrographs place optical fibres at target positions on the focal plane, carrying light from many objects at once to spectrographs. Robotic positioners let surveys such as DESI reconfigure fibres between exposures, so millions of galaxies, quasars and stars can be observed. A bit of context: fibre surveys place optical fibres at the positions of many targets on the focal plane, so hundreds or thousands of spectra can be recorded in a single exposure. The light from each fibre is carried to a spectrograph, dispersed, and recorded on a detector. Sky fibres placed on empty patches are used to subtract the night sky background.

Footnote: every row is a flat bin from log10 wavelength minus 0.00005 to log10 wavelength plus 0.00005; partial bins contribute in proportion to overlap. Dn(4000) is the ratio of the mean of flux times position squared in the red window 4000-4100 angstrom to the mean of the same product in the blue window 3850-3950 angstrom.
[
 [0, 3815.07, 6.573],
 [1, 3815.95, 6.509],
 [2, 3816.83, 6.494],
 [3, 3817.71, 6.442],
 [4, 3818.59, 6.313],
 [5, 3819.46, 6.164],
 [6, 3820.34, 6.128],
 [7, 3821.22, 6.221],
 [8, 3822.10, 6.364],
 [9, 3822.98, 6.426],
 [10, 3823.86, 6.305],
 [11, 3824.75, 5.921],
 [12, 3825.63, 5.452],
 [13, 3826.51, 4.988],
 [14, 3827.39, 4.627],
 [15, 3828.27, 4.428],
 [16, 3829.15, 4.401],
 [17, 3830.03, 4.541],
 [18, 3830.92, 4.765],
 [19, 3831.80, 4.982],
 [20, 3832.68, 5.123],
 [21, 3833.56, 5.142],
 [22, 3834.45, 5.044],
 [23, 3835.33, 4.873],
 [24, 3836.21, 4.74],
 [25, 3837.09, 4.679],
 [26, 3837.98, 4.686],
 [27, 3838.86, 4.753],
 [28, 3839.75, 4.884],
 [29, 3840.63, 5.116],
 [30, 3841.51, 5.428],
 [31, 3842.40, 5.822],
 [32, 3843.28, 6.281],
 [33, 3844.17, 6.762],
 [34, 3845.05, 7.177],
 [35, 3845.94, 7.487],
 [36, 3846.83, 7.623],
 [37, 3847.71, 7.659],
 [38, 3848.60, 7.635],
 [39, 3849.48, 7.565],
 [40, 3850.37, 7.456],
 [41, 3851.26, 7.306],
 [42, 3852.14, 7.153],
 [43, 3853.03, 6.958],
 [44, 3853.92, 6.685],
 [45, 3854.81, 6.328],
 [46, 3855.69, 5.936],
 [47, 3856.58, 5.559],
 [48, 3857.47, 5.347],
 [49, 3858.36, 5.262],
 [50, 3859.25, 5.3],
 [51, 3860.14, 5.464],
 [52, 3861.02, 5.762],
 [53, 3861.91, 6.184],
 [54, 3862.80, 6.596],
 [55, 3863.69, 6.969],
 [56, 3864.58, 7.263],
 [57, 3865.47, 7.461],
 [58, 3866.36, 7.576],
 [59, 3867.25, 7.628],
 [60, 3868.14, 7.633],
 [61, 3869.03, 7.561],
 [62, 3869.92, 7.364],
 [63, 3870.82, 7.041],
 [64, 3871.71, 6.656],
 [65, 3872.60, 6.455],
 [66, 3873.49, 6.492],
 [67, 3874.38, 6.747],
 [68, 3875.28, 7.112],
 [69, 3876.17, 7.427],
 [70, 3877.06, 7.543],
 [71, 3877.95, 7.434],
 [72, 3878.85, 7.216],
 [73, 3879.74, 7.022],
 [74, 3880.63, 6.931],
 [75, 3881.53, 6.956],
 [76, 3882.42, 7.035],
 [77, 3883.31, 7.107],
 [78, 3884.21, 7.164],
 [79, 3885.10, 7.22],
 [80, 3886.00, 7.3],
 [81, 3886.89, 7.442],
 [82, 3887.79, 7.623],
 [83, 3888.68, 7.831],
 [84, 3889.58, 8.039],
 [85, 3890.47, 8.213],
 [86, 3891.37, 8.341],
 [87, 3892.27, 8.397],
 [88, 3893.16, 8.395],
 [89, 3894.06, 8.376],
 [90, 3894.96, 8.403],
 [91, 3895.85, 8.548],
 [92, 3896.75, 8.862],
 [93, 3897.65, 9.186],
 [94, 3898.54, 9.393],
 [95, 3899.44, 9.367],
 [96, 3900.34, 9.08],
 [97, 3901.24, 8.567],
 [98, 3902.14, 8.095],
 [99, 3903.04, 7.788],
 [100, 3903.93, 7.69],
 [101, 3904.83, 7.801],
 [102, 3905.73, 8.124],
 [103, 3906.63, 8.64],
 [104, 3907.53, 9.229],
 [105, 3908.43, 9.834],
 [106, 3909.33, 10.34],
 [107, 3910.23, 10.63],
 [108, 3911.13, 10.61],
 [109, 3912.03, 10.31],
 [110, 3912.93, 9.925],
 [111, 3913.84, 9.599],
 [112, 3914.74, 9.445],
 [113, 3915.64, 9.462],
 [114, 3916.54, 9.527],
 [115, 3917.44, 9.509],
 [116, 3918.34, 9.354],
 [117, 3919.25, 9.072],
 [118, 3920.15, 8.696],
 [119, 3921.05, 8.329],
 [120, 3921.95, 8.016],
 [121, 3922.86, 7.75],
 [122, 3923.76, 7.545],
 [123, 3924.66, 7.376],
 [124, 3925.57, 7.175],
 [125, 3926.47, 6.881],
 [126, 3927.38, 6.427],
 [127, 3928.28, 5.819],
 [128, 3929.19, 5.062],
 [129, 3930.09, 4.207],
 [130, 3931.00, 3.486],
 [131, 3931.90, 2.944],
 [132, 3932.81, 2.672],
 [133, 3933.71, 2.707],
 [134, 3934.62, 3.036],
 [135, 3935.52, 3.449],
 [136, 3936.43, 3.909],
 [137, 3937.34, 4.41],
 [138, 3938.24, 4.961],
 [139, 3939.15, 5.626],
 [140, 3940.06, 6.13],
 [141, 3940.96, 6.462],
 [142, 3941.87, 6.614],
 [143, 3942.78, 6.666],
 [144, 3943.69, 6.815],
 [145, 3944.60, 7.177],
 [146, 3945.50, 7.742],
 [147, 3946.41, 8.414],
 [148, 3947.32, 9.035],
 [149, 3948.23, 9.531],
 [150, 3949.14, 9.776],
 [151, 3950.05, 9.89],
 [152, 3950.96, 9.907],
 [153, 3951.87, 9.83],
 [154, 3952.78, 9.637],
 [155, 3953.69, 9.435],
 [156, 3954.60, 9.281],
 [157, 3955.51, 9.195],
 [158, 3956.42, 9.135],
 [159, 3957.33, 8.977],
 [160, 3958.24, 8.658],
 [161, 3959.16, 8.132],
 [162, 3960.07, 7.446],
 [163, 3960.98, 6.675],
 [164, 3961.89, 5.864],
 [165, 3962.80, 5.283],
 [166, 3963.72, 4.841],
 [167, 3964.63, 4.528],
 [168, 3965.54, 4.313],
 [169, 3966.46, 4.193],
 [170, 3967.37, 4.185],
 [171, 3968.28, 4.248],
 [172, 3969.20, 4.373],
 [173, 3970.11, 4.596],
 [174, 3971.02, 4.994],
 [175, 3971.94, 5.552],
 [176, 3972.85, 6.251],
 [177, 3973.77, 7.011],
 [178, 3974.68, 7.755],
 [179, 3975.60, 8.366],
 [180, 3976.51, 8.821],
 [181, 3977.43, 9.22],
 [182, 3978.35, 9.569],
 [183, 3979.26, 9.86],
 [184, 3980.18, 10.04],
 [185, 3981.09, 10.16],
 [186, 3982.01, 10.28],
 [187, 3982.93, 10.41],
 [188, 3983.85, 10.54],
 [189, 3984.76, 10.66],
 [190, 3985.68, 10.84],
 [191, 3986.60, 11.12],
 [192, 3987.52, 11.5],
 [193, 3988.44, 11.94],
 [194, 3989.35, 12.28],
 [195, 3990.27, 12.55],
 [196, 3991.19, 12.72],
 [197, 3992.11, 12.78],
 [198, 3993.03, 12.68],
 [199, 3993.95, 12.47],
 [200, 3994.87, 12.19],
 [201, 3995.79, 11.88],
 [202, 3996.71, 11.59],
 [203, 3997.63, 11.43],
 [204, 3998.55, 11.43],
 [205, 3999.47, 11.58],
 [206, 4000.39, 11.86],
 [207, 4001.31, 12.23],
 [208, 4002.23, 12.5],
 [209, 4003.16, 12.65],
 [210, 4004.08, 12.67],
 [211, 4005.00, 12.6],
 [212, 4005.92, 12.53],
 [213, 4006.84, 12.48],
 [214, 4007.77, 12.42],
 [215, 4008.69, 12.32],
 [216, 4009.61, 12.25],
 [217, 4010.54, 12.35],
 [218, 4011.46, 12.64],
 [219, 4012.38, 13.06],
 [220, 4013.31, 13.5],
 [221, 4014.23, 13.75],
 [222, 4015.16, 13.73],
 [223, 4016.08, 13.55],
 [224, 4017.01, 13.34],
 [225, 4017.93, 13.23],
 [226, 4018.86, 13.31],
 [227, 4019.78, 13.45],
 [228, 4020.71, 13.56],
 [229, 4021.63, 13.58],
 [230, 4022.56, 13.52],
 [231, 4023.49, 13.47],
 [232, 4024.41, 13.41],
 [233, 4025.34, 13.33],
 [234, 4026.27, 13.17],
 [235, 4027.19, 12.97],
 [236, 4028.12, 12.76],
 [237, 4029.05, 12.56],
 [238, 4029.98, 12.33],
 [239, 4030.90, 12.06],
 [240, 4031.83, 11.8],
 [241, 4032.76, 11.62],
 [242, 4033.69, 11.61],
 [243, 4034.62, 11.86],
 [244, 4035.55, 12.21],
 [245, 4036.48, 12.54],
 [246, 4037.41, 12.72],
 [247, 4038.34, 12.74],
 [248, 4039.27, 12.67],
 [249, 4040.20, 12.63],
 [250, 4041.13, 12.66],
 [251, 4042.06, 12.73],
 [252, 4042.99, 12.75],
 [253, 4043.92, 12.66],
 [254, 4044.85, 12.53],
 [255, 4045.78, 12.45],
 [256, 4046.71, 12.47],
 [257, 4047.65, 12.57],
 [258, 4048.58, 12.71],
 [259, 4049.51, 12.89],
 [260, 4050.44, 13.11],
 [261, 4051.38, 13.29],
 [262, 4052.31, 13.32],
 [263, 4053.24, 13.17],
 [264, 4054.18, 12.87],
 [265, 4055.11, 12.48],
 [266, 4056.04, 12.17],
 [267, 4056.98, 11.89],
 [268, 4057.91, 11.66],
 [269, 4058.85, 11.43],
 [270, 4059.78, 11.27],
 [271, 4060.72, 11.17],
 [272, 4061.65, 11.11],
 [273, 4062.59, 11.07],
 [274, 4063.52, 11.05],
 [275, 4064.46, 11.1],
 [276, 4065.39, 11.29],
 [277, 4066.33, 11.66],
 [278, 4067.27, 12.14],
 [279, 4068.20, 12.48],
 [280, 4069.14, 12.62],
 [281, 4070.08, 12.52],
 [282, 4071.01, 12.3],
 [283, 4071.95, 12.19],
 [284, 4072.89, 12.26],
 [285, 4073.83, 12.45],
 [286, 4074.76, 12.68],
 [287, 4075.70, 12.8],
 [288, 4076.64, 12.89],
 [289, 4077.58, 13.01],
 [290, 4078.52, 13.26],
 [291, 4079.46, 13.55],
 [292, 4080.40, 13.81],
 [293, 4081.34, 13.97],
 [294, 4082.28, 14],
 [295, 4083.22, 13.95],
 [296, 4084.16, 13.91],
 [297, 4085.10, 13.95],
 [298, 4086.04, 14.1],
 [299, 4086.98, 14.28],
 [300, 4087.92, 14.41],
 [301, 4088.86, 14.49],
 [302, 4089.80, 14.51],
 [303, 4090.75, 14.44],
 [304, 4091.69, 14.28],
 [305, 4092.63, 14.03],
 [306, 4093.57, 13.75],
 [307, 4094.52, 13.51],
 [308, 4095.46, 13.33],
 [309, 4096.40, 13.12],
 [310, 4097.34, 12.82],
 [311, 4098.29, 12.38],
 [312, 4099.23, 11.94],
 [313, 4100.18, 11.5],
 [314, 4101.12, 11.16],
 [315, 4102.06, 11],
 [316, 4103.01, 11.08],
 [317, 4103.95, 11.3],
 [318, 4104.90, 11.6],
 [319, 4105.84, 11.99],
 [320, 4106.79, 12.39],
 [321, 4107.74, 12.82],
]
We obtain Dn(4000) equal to 1.88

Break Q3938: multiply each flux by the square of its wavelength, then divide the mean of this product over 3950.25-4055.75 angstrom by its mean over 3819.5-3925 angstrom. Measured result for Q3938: 1.63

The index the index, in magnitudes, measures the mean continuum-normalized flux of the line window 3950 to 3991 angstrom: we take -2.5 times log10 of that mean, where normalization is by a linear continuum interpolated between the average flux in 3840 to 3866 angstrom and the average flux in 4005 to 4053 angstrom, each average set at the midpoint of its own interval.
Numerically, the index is 0.28 mag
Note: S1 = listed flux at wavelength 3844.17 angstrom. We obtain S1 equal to 6.762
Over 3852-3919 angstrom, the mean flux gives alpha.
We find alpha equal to 7.81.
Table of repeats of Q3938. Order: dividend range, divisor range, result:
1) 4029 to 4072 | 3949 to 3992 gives 1.51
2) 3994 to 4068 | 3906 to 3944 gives 1.85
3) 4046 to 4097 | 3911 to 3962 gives 1.85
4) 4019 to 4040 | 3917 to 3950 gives 2.05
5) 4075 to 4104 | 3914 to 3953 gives 2.05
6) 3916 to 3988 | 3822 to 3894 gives 1.18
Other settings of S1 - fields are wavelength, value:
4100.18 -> 11.5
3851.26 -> 7.306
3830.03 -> 4.541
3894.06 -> 8.376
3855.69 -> 5.936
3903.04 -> 7.788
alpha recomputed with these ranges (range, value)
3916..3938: 6.14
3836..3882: 6.59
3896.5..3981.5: 7.49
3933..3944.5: 5.08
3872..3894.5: 7.43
